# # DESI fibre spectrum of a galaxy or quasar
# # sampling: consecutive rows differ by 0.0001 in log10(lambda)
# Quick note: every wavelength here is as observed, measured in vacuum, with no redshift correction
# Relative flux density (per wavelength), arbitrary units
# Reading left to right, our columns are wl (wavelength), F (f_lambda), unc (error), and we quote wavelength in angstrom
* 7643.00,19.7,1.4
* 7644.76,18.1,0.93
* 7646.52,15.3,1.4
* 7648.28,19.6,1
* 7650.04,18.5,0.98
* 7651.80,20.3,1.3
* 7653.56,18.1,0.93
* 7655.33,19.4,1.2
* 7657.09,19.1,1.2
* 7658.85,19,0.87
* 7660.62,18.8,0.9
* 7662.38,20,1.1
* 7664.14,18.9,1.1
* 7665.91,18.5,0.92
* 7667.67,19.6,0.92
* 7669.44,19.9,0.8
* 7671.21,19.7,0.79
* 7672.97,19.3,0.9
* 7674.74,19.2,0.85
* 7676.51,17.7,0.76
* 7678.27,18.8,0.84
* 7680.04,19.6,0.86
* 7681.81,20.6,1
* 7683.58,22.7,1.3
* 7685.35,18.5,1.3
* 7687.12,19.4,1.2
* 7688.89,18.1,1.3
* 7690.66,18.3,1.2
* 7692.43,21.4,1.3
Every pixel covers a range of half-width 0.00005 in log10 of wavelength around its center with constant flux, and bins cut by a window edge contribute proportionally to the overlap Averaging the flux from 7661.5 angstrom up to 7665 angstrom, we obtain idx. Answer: 19.5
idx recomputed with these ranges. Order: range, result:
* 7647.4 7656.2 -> 19.2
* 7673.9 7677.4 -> 18.5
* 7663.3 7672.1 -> 19.3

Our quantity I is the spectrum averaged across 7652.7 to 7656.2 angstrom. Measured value 18.7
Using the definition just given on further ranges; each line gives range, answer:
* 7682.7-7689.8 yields 19.7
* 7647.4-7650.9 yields 19.1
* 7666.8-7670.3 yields 19.7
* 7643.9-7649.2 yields 17.7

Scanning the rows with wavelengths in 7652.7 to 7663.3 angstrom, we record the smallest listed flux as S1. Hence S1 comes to 18.1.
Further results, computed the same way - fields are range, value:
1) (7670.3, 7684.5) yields 17.7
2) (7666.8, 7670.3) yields 19.6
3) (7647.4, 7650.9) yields 18.5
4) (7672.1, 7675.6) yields 19.2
